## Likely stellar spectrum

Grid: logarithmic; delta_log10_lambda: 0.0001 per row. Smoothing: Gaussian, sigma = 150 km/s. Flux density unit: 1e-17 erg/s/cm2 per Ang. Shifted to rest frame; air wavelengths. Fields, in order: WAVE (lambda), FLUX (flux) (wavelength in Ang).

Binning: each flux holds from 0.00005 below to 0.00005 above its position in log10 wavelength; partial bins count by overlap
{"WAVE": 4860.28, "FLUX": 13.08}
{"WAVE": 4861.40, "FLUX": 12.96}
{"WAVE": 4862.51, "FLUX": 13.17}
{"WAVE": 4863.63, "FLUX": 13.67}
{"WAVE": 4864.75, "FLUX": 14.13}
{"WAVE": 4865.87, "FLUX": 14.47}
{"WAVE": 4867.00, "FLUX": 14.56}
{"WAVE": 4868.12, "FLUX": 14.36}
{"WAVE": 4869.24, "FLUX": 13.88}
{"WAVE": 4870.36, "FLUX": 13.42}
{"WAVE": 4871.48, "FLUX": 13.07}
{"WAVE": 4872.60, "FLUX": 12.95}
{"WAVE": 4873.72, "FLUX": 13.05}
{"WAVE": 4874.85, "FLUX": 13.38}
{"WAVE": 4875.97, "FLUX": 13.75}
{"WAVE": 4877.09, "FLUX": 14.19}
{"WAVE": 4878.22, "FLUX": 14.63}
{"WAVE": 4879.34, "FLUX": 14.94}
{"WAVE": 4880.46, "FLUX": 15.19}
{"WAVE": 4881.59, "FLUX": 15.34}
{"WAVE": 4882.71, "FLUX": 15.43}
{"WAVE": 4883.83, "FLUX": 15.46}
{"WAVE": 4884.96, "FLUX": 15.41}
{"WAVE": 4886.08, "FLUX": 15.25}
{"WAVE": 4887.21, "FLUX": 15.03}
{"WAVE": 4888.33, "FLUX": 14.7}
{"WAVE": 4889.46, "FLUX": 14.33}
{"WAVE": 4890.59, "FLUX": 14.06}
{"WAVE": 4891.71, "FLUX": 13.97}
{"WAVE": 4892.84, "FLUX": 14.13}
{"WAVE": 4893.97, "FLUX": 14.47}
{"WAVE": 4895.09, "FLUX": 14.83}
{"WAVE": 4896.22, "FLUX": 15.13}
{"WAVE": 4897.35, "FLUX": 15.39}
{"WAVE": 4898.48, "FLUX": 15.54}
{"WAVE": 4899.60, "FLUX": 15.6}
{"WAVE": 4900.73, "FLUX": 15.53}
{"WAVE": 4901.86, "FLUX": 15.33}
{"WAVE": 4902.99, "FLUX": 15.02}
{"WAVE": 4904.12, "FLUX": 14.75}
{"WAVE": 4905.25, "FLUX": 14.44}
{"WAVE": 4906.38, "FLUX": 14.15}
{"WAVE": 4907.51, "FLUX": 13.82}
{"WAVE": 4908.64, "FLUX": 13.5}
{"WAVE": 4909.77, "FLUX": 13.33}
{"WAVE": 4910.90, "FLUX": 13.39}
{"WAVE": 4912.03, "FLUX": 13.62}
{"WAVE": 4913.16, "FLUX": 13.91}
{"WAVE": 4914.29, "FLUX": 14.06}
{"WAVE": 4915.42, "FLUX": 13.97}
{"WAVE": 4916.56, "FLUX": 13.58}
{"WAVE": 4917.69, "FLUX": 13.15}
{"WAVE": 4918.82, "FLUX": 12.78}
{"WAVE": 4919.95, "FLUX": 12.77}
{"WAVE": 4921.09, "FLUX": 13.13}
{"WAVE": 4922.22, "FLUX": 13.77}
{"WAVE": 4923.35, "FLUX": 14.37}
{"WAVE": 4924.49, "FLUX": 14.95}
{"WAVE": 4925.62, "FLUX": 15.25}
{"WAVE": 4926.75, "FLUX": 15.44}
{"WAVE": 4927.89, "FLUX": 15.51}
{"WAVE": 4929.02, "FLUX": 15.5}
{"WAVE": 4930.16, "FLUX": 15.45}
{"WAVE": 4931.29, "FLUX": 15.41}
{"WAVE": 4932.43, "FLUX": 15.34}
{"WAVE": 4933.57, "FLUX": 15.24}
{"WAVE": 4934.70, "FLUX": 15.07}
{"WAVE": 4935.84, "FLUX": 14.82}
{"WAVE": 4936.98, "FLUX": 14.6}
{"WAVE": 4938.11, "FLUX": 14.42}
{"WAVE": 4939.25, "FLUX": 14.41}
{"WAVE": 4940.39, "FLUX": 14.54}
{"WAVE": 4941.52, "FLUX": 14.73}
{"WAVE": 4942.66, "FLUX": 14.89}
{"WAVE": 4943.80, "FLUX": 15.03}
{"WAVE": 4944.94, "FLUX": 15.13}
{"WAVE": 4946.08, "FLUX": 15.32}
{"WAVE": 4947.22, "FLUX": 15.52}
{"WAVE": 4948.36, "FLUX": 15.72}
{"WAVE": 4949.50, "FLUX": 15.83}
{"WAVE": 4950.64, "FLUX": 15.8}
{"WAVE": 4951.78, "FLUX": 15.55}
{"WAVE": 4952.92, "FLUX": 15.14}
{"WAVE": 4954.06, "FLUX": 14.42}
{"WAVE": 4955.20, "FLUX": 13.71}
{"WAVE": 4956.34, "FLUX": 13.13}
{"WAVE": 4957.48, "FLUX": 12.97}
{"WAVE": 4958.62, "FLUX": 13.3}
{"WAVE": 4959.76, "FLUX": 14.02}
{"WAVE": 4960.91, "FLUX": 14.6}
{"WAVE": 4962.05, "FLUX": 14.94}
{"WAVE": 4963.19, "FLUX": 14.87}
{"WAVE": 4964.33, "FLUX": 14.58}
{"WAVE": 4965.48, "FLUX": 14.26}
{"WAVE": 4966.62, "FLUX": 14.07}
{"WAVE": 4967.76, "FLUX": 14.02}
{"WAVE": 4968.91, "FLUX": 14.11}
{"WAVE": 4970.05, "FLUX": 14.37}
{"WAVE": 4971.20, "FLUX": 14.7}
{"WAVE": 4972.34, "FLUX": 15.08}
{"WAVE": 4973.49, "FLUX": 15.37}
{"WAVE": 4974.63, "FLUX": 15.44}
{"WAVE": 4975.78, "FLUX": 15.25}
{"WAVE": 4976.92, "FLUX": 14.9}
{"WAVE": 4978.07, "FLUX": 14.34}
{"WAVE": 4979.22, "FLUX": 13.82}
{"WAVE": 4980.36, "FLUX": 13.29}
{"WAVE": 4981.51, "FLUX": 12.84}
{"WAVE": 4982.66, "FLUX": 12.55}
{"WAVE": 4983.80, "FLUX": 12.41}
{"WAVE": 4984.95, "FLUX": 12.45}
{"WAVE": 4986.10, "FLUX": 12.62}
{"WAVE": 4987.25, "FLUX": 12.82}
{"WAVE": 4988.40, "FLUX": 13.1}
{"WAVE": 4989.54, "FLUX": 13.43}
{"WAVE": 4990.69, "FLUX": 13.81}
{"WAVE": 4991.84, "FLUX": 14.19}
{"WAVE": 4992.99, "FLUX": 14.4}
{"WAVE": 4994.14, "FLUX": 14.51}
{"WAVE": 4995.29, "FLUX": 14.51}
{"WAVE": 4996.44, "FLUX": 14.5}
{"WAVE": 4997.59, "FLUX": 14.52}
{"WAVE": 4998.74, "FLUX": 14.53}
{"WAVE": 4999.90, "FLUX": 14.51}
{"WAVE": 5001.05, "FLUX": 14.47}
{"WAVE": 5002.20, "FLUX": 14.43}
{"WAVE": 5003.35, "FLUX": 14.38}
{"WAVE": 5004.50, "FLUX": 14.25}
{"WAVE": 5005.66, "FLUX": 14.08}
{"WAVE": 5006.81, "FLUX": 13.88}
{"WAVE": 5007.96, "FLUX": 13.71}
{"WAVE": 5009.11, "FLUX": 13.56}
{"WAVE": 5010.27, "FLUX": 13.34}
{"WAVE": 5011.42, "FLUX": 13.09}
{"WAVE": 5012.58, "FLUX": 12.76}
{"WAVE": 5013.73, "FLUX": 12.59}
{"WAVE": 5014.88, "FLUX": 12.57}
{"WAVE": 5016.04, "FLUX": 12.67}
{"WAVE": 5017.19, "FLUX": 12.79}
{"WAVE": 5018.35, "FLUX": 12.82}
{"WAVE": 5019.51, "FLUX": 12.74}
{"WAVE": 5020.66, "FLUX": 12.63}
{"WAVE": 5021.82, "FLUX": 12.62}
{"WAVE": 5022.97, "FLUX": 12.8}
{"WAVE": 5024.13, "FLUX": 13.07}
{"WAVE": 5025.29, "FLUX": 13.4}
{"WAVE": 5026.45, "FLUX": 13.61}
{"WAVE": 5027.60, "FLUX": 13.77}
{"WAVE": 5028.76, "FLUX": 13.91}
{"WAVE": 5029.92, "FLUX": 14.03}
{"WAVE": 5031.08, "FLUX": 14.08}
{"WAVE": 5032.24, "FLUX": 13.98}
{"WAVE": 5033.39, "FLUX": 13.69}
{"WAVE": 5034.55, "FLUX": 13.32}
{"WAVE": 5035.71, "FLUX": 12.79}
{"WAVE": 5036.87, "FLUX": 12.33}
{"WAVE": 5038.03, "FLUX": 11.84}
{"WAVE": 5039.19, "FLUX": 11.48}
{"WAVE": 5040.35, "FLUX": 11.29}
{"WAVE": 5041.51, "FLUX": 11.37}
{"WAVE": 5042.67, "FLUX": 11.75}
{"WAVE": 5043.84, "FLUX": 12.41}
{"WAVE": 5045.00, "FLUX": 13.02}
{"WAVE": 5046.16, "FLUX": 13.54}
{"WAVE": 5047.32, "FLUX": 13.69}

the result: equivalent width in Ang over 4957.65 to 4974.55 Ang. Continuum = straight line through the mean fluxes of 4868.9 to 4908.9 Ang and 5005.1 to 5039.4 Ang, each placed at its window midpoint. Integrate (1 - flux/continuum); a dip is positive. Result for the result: -0.9 Ang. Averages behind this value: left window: 14.5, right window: 13.2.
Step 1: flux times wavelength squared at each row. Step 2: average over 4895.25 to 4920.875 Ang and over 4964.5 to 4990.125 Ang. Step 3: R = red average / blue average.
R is 1.0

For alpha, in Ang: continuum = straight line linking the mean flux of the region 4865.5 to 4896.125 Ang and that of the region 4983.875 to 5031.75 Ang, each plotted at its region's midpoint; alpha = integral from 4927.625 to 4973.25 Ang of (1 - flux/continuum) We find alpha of -2.7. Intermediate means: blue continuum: 14.4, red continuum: 13.5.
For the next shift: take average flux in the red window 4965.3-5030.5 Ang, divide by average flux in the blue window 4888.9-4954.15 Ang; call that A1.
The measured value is 0.94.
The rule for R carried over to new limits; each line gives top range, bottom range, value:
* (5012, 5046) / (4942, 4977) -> 0.90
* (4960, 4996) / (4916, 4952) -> 0.97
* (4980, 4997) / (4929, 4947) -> 0.91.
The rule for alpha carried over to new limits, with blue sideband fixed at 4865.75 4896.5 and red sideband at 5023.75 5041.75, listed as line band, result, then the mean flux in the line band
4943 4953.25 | -1.2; 15.4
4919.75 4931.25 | -0.6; 14.7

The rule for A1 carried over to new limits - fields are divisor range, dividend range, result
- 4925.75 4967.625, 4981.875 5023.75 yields 0.91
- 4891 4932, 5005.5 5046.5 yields 0.90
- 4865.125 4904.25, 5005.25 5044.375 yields 0.89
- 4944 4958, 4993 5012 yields 0.95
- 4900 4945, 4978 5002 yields 0.95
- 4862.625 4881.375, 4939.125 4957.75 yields 1.06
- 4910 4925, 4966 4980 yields 1.07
